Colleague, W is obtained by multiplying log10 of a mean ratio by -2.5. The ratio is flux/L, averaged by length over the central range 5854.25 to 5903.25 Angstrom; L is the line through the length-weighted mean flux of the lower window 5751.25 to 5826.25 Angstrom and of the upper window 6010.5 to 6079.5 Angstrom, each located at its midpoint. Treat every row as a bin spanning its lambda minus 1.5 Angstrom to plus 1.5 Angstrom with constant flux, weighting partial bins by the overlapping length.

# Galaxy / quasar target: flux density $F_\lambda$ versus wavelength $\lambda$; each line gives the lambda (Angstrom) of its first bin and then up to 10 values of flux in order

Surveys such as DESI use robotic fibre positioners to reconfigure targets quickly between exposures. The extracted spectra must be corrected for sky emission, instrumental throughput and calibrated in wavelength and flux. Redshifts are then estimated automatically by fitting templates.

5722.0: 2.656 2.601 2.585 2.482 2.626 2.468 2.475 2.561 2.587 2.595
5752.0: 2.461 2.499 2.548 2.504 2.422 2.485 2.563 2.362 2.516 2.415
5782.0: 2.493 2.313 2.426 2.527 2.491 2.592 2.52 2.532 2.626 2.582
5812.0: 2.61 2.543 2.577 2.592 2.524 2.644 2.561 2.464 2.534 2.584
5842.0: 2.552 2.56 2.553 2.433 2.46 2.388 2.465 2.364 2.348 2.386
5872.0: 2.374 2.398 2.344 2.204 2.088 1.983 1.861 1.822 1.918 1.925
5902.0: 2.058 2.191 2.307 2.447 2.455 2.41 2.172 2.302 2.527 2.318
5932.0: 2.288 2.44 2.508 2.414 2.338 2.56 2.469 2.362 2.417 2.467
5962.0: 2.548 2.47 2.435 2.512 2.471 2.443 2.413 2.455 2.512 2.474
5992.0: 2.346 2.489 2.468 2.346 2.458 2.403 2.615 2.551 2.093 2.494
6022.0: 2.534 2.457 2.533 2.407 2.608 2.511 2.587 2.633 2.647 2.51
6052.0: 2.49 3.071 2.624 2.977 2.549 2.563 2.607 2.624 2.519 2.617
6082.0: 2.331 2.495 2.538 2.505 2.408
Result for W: 0.16 mag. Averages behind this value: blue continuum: 2.51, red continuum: 2.57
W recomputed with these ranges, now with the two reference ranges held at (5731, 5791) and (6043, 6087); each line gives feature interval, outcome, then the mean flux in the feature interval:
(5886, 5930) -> 0.17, 2.18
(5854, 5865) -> 0.05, 2.41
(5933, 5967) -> 0.05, 2.45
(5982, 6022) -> 0.06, 2.44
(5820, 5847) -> -0.02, 2.56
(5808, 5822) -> -0.03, 2.58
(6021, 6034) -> 0.04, 2.5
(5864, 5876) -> 0.07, 2.38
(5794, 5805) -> -0.02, 2.54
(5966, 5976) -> 0.05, 2.47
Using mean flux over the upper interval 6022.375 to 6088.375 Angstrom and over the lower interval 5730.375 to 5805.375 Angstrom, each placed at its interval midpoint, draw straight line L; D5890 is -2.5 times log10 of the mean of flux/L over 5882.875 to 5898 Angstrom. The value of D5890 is 0.30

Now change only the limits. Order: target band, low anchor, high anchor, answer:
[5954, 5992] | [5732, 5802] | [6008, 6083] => 0.04 mag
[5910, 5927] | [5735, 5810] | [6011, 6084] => 0.07 mag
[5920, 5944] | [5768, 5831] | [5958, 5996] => 0.04 mag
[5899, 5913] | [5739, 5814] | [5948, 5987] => 0.12 mag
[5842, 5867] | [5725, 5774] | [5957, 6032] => 0.02 mag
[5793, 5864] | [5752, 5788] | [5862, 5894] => -0.09 mag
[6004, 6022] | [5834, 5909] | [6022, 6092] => 0.03 mag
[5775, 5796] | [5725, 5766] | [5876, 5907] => -0.03 mag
